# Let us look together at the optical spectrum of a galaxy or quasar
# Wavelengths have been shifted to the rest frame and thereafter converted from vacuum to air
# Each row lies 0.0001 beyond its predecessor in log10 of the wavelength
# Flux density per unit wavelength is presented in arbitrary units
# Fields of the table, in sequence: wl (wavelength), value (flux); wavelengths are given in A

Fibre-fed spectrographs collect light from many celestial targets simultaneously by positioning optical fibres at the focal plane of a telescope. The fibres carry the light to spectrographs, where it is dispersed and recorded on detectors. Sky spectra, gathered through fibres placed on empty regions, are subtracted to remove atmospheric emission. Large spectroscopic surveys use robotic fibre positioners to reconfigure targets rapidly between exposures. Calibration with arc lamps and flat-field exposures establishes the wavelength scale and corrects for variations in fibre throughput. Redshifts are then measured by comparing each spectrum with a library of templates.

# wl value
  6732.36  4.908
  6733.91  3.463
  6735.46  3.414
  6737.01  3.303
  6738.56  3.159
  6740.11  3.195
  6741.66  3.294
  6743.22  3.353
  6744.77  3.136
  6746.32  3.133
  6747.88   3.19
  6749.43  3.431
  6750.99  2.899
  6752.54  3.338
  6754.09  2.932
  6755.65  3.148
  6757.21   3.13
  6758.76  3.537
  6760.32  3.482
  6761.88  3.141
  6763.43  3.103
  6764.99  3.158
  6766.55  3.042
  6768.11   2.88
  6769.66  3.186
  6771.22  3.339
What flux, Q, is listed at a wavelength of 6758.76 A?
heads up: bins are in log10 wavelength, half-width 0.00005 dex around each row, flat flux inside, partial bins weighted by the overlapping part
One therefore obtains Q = 3.537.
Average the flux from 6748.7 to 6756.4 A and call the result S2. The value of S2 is 3.15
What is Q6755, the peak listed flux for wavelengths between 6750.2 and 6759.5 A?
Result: 3.537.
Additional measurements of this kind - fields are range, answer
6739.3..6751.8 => 3.431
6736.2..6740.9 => 3.303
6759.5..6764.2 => 3.482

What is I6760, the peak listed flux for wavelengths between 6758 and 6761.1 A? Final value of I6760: 3.537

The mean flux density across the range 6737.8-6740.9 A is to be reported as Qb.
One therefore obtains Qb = 3.18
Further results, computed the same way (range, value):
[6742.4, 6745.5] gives 3.24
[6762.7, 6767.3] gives 3.1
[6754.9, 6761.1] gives 3.32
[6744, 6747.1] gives 3.13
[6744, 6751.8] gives 3.16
